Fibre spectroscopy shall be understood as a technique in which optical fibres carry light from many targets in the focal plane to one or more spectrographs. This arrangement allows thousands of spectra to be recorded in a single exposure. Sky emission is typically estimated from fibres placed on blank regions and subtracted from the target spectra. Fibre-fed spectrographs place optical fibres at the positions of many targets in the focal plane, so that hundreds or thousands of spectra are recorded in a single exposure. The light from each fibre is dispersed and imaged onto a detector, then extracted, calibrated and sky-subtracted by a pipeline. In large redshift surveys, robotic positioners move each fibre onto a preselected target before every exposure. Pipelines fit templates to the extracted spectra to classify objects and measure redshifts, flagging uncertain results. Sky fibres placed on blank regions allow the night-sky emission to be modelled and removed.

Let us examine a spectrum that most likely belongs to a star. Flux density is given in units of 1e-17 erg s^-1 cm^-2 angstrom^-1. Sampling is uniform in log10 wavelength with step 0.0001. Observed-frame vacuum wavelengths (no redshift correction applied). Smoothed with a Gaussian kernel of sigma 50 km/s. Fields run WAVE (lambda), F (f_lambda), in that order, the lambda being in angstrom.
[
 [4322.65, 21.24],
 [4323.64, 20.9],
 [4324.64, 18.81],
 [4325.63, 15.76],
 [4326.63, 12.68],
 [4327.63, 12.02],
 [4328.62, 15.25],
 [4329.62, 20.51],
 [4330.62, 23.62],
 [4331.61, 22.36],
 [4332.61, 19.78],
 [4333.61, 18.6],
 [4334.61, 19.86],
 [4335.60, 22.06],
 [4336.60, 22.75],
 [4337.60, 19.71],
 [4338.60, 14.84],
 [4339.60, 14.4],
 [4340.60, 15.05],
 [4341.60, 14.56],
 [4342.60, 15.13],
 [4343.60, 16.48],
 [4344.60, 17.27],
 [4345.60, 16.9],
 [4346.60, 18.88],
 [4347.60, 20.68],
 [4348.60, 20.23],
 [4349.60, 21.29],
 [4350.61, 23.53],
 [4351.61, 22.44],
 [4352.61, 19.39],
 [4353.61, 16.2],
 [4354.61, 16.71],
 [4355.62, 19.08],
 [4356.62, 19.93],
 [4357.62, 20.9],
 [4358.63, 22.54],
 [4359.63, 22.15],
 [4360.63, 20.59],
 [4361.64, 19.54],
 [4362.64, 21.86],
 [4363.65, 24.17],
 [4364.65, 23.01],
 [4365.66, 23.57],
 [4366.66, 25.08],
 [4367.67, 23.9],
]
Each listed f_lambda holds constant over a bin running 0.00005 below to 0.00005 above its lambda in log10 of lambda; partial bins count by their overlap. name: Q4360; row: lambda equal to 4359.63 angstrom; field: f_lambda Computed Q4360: 22.15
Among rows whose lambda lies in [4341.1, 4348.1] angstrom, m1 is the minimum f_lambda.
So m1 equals 14.56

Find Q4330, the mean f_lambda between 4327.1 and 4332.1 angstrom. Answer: 18.7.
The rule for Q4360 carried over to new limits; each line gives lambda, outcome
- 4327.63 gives 12.02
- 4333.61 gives 18.6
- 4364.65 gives 23.01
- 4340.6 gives 15.05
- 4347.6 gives 20.68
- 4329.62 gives 20.51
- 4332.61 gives 19.78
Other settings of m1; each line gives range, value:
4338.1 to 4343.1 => 14.4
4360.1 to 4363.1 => 19.54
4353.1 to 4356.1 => 16.2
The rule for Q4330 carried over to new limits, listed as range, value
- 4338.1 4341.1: 14.8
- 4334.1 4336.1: 21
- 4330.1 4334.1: 21.1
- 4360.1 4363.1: 20.7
